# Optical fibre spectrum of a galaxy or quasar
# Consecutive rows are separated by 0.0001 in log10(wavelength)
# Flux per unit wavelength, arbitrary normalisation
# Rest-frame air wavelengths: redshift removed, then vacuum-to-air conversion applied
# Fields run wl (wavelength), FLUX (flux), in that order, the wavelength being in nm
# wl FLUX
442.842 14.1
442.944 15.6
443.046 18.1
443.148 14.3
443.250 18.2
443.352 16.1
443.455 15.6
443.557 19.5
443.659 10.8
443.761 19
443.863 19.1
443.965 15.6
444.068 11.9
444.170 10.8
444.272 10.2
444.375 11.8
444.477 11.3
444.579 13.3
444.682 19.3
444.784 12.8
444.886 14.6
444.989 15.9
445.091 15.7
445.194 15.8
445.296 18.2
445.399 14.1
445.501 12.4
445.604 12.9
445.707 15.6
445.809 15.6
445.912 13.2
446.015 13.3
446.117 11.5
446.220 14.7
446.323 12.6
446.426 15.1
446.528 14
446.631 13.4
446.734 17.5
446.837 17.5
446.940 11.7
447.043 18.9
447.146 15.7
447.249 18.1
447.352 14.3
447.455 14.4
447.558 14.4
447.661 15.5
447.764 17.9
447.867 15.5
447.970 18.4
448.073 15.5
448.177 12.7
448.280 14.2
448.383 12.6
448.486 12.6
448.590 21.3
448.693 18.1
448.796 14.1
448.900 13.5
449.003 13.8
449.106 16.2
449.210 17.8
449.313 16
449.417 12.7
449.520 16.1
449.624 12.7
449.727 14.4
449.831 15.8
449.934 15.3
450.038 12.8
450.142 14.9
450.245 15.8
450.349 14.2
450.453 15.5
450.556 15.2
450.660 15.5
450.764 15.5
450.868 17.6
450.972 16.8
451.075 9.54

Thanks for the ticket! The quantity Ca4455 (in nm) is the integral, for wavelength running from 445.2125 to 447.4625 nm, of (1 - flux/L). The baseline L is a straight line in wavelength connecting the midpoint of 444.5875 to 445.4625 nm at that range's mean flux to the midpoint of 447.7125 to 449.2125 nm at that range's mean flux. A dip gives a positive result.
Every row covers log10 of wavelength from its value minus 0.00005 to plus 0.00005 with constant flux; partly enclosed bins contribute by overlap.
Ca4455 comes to 0.12 nm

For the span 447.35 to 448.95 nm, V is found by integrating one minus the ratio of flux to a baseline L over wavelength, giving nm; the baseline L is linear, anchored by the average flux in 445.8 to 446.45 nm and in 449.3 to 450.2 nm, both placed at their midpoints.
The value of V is -0.148 nm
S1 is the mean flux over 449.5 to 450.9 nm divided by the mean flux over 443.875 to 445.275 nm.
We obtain 1.07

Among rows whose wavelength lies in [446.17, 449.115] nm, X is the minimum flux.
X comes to 11.7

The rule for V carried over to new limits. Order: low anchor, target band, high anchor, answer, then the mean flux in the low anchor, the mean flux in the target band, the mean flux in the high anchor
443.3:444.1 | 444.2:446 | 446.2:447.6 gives 0.165 nm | 16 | 14.2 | 15.2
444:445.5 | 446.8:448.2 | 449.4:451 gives -0.123 nm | 13.9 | 15.8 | 15.1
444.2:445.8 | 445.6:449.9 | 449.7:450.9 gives -0.097 nm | 14.3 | 15.1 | 15.2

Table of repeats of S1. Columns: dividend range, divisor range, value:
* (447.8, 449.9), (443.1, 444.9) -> 1.04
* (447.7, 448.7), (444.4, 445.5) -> 1.06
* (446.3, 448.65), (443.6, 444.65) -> 1.14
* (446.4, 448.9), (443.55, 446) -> 1.07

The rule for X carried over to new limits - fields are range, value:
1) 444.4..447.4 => 11.3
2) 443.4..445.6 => 10.2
